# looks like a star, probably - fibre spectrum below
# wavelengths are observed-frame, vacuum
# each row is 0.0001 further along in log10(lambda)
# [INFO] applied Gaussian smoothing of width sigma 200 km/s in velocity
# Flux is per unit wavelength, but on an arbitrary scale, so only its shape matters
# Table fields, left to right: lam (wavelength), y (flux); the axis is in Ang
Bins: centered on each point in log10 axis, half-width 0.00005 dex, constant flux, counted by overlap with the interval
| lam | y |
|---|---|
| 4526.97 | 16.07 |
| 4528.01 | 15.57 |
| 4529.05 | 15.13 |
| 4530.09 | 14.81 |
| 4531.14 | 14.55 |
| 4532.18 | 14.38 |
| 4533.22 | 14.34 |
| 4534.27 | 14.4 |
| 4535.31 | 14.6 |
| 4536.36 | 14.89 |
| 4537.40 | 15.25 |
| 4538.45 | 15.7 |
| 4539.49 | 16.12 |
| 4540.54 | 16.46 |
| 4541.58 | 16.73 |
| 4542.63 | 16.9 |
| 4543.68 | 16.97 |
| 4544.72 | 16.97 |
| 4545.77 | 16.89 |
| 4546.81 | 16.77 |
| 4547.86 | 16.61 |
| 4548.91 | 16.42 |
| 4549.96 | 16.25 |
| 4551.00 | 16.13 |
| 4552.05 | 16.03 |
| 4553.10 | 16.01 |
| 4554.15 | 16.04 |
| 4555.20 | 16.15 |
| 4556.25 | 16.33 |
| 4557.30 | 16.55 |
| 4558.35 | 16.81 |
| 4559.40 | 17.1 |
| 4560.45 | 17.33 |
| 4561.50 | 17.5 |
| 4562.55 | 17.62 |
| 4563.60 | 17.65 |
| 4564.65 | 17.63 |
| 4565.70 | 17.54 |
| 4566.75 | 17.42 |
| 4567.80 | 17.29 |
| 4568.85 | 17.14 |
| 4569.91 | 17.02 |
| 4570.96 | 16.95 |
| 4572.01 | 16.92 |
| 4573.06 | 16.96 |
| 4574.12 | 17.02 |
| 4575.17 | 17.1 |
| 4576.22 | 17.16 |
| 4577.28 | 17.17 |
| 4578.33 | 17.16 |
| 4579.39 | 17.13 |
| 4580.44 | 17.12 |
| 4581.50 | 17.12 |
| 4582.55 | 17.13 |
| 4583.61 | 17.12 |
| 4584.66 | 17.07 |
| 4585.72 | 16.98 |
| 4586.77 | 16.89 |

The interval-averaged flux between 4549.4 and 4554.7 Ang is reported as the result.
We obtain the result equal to 16.1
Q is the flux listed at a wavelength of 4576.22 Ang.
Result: 17.16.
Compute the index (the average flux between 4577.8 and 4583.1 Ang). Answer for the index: 17.1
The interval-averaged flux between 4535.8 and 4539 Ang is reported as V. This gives 15.3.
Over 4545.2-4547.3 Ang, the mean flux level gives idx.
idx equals 16.9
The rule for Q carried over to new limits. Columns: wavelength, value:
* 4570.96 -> 16.95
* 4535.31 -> 14.6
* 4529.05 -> 15.13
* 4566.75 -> 17.42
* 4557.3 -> 16.55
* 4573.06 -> 16.96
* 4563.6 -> 17.65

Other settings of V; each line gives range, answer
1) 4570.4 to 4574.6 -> 17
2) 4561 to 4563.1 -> 17.6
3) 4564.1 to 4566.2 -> 17.6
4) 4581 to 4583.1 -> 17.1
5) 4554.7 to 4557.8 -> 16.3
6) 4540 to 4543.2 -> 16.7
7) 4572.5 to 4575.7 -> 17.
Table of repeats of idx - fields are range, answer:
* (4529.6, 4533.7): 14.5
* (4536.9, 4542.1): 16.1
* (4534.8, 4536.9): 14.7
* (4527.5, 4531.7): 15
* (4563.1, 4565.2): 17.7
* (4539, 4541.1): 16.3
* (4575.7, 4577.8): 17.1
